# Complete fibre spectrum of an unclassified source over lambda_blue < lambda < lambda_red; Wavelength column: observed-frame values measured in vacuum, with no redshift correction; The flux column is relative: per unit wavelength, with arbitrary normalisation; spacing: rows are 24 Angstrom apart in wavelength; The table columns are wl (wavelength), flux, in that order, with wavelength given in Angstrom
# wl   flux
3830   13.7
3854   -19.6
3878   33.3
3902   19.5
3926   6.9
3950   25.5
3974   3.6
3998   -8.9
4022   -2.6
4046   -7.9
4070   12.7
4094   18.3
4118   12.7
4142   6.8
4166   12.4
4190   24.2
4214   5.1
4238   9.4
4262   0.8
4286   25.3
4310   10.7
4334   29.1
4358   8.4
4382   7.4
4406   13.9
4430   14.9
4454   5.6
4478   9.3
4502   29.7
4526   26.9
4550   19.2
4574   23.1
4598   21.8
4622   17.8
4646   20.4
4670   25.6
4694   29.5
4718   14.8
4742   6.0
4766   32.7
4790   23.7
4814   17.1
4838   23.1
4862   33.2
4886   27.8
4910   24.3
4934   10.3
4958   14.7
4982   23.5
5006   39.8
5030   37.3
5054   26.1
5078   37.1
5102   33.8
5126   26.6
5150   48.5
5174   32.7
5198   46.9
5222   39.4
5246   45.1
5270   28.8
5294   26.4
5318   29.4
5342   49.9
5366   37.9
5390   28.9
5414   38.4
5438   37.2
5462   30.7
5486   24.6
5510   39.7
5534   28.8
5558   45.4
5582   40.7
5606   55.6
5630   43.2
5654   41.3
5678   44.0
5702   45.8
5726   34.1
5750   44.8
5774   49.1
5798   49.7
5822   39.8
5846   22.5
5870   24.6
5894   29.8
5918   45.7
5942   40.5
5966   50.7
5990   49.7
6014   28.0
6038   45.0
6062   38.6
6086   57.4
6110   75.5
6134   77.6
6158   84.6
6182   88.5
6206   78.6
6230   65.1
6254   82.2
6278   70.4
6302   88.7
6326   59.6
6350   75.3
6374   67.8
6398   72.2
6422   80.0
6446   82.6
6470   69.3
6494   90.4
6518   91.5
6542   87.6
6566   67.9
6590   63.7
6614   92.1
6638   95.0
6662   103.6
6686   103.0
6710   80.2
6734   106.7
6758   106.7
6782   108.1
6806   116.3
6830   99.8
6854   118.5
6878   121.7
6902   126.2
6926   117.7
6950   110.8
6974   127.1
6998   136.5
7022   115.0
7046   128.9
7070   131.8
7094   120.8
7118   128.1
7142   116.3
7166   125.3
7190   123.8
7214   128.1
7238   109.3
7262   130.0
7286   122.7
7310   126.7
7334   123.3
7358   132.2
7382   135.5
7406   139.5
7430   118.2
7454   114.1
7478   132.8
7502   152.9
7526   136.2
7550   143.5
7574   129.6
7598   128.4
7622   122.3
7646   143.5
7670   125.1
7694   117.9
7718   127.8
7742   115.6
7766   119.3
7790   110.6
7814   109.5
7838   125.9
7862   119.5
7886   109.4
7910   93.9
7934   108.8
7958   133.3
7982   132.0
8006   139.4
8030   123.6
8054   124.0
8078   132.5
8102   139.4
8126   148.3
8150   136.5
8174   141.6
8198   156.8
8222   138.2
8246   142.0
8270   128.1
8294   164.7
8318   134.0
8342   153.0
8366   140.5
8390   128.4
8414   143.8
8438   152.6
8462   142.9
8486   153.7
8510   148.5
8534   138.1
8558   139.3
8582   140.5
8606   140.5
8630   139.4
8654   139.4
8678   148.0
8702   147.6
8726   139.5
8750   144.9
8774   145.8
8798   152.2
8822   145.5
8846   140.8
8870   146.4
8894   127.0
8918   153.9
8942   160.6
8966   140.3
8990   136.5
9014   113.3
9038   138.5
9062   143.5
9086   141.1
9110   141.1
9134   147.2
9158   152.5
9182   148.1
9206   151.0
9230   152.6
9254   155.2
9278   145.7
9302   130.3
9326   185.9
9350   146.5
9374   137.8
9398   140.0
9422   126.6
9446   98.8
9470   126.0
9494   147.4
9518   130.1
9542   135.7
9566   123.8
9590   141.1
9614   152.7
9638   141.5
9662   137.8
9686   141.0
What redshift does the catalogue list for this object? 0.530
